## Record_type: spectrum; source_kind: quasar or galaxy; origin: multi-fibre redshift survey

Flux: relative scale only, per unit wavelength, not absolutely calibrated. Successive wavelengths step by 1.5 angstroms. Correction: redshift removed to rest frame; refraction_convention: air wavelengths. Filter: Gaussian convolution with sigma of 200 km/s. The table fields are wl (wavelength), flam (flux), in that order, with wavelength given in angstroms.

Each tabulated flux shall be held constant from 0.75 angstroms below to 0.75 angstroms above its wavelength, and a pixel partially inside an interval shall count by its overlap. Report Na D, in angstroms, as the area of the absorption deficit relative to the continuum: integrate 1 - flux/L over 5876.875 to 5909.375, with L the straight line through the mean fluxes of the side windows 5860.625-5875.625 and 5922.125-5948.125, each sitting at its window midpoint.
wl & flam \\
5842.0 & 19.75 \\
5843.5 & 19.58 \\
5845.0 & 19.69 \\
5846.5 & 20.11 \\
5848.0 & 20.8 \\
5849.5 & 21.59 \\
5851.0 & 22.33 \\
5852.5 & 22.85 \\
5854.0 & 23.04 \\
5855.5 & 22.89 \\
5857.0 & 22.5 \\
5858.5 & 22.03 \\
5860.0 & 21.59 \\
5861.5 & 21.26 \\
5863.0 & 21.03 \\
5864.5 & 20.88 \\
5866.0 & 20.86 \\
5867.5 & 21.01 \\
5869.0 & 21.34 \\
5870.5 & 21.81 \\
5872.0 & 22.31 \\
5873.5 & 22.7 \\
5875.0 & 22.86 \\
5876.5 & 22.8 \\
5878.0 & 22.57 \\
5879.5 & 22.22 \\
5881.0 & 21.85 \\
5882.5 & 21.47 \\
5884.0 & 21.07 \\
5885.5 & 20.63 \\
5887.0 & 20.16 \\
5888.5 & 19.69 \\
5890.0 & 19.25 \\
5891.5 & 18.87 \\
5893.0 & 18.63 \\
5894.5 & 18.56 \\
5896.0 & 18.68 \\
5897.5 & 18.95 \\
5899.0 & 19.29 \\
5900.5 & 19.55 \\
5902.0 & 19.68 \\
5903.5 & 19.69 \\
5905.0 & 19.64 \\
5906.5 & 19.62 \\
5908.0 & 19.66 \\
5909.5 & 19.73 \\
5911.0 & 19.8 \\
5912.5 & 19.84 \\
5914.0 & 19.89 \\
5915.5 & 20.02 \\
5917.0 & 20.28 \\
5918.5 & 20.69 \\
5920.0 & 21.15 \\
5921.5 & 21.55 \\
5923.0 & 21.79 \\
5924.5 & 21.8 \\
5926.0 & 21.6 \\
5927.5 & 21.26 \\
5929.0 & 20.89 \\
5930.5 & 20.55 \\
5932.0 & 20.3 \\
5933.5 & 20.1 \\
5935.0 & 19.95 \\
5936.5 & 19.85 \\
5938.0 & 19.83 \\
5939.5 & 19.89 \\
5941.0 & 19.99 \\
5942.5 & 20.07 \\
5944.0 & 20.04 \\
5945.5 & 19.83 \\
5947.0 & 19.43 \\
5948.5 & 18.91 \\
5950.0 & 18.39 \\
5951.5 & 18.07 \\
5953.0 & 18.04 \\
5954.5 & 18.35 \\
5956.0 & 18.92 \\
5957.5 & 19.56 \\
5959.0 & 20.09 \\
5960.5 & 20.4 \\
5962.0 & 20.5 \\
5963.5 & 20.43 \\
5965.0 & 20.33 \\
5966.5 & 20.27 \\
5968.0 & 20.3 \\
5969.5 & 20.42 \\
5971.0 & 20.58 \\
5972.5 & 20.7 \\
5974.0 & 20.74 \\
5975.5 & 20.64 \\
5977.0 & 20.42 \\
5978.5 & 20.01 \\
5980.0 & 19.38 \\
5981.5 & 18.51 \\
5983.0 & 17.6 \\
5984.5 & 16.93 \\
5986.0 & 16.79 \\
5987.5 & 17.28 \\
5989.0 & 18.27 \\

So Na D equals 1.8 angstroms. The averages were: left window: 21.6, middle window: 20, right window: 20.4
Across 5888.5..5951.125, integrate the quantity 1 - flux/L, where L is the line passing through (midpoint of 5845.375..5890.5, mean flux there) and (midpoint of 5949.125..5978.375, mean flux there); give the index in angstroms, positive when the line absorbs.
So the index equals 2.2 angstroms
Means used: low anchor 21.6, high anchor 19.8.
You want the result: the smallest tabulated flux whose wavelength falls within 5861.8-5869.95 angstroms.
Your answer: 20.86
